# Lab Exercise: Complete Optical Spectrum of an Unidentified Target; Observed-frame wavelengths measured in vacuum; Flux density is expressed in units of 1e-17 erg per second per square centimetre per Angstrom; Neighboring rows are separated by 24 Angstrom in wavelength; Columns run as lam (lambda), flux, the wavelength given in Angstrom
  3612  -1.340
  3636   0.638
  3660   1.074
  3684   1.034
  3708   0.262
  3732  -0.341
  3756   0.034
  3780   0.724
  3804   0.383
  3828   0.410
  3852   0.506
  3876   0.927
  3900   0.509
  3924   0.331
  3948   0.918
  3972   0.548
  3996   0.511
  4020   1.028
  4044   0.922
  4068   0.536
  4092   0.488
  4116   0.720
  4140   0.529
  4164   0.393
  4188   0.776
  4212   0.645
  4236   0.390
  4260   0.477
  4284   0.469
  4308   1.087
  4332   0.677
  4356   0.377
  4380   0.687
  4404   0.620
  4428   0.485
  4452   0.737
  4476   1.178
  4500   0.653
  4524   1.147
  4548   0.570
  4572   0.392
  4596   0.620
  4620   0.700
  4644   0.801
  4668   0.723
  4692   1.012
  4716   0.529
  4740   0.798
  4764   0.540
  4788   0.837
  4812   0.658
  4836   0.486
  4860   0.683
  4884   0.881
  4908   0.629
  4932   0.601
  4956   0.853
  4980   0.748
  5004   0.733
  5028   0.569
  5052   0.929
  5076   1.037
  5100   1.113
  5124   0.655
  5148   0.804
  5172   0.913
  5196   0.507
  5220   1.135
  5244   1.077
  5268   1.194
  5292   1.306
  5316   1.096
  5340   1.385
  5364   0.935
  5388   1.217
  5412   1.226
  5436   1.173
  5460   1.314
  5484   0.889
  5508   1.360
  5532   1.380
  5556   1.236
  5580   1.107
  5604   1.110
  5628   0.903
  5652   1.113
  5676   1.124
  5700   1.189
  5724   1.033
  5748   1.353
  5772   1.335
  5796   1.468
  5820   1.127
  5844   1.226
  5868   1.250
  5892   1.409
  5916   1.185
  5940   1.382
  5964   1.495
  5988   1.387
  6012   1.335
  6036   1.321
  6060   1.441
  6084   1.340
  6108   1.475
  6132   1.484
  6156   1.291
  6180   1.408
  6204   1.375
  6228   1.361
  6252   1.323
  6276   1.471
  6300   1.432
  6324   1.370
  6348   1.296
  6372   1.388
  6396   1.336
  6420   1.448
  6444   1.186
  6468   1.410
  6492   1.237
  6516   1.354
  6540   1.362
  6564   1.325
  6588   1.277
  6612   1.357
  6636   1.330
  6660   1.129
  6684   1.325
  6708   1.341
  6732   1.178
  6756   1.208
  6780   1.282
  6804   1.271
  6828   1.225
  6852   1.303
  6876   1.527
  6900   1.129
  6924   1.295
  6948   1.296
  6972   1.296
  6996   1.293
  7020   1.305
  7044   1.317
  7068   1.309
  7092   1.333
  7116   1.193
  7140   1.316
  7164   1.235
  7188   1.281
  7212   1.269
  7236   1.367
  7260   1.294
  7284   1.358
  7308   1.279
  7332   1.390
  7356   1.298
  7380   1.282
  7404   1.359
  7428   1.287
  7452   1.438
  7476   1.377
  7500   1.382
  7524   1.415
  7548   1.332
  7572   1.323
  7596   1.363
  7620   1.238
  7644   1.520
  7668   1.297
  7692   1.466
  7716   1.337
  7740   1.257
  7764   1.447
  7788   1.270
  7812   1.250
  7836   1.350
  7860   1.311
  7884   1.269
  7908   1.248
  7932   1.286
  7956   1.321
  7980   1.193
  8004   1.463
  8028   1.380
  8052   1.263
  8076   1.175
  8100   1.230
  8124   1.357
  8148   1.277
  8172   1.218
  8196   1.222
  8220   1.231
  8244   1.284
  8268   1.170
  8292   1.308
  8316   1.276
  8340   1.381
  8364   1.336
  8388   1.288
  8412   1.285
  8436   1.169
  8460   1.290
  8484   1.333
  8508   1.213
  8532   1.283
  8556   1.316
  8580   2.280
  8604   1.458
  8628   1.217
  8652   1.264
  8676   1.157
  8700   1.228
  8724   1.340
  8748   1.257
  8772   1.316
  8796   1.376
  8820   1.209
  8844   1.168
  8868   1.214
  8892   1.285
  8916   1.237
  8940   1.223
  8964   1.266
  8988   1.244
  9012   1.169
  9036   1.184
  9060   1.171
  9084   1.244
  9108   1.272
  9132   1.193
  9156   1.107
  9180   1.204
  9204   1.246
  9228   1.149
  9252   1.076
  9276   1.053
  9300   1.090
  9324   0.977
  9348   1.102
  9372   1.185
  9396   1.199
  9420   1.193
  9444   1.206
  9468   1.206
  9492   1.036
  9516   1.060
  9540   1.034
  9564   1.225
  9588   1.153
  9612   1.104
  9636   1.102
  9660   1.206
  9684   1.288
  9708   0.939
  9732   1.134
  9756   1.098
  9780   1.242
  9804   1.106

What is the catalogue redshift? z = 0.31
